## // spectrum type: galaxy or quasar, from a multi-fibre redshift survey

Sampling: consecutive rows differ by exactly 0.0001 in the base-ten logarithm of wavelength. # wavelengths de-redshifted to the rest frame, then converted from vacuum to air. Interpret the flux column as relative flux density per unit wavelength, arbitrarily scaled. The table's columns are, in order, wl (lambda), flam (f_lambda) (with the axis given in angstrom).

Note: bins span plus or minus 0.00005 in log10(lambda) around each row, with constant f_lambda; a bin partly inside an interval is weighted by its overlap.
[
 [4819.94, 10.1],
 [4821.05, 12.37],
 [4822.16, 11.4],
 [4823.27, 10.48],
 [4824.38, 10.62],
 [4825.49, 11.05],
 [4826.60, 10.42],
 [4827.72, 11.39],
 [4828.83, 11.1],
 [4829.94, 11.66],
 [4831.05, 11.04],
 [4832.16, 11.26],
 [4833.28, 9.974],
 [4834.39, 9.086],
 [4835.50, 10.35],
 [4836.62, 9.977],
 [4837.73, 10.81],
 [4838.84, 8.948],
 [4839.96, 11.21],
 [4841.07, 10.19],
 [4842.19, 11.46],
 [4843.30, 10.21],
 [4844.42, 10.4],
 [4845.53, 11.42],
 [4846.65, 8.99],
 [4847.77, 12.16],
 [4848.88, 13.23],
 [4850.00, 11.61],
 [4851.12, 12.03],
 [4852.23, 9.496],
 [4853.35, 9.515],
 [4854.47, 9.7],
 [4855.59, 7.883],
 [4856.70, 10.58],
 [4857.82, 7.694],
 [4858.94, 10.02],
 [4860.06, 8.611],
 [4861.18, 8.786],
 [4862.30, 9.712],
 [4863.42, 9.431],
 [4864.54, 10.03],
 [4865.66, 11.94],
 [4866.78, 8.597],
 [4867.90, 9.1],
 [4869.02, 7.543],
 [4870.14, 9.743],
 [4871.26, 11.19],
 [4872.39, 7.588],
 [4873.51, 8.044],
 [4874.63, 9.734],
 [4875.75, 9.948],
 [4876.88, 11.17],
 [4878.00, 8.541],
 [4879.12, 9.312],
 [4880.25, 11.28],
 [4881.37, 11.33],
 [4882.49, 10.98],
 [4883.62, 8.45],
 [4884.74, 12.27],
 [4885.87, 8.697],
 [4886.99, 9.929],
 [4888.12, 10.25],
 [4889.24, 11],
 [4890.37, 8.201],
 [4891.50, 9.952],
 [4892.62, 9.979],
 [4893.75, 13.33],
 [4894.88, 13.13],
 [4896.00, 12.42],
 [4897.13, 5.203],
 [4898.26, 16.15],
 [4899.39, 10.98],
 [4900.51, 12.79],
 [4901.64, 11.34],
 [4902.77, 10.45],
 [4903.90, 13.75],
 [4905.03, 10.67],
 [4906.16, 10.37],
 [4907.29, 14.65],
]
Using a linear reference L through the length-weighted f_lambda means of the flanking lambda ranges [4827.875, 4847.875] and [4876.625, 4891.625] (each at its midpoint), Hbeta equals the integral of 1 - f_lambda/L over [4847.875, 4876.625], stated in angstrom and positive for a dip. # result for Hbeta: 1.6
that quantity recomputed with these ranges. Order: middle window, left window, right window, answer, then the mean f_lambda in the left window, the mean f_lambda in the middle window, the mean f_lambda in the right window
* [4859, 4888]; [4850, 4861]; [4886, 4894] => 0.6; 9.59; 9.69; 10.2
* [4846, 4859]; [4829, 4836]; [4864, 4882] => -0.1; 10.6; 10.3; 9.7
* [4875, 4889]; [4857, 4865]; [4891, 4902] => 0.5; 9.21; 10.2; 11.5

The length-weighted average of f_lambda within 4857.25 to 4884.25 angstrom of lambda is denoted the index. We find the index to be 9.54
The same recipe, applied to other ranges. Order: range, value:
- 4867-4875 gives 8.96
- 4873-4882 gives 9.95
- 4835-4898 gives 10.1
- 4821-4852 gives 10.8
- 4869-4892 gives 9.82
